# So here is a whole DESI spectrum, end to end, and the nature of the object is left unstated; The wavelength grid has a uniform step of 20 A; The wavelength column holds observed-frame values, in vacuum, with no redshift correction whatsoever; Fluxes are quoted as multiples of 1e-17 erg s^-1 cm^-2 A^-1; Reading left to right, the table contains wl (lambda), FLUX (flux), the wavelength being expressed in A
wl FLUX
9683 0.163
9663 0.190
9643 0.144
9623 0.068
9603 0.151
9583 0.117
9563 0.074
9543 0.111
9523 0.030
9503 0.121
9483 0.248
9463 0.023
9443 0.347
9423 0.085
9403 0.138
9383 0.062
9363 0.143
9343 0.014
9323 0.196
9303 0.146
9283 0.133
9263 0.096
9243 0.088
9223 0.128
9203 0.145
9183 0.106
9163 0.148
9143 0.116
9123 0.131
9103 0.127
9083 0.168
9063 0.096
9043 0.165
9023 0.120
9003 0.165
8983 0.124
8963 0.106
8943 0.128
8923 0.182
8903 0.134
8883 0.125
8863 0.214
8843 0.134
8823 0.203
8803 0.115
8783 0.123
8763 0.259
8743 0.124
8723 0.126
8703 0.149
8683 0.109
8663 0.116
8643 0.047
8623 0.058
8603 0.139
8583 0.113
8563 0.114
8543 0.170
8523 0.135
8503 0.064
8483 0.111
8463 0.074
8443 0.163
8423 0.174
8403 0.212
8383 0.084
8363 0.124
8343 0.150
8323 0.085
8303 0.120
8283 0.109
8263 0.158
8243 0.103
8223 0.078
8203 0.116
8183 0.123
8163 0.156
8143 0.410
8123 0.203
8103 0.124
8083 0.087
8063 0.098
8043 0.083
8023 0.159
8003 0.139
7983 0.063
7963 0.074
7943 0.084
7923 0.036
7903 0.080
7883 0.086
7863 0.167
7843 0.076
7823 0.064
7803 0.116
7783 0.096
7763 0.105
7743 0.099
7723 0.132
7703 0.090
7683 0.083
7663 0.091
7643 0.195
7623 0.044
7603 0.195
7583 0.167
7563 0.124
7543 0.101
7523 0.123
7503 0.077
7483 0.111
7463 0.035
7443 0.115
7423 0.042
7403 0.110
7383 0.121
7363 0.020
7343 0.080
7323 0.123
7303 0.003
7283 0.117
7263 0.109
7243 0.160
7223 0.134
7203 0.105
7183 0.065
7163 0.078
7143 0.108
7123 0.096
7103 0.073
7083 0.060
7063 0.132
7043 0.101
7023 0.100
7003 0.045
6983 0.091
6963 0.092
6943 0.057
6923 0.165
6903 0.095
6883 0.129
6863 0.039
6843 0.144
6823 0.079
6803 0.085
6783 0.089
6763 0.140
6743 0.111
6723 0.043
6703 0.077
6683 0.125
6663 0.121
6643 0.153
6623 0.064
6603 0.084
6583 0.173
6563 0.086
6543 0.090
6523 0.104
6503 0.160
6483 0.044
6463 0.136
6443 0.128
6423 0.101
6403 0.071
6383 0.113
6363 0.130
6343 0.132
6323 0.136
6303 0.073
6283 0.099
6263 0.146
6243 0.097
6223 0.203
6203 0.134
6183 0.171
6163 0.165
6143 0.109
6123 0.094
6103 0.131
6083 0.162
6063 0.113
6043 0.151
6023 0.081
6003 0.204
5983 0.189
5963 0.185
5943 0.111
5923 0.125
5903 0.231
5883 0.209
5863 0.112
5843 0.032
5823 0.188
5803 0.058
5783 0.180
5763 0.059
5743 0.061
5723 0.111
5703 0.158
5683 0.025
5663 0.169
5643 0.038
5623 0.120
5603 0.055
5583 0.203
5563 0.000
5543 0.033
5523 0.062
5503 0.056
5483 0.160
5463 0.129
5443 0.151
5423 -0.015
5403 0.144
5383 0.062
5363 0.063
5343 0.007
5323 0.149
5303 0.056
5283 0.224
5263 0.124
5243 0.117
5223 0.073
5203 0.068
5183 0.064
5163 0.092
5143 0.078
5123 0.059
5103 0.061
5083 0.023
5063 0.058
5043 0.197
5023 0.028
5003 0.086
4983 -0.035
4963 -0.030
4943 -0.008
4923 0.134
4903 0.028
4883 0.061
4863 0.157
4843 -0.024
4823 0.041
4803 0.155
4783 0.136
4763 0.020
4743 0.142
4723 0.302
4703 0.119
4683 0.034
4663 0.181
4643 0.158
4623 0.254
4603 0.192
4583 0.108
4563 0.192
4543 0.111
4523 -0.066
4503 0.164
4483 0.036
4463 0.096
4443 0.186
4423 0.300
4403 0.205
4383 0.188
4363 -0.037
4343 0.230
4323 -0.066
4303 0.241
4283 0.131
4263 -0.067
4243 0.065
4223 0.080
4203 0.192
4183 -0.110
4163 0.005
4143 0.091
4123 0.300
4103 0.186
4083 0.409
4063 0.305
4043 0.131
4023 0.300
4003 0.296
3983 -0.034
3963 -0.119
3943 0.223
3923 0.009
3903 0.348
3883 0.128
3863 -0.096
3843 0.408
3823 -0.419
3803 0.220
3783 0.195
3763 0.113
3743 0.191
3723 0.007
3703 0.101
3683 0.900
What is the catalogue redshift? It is 1.18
